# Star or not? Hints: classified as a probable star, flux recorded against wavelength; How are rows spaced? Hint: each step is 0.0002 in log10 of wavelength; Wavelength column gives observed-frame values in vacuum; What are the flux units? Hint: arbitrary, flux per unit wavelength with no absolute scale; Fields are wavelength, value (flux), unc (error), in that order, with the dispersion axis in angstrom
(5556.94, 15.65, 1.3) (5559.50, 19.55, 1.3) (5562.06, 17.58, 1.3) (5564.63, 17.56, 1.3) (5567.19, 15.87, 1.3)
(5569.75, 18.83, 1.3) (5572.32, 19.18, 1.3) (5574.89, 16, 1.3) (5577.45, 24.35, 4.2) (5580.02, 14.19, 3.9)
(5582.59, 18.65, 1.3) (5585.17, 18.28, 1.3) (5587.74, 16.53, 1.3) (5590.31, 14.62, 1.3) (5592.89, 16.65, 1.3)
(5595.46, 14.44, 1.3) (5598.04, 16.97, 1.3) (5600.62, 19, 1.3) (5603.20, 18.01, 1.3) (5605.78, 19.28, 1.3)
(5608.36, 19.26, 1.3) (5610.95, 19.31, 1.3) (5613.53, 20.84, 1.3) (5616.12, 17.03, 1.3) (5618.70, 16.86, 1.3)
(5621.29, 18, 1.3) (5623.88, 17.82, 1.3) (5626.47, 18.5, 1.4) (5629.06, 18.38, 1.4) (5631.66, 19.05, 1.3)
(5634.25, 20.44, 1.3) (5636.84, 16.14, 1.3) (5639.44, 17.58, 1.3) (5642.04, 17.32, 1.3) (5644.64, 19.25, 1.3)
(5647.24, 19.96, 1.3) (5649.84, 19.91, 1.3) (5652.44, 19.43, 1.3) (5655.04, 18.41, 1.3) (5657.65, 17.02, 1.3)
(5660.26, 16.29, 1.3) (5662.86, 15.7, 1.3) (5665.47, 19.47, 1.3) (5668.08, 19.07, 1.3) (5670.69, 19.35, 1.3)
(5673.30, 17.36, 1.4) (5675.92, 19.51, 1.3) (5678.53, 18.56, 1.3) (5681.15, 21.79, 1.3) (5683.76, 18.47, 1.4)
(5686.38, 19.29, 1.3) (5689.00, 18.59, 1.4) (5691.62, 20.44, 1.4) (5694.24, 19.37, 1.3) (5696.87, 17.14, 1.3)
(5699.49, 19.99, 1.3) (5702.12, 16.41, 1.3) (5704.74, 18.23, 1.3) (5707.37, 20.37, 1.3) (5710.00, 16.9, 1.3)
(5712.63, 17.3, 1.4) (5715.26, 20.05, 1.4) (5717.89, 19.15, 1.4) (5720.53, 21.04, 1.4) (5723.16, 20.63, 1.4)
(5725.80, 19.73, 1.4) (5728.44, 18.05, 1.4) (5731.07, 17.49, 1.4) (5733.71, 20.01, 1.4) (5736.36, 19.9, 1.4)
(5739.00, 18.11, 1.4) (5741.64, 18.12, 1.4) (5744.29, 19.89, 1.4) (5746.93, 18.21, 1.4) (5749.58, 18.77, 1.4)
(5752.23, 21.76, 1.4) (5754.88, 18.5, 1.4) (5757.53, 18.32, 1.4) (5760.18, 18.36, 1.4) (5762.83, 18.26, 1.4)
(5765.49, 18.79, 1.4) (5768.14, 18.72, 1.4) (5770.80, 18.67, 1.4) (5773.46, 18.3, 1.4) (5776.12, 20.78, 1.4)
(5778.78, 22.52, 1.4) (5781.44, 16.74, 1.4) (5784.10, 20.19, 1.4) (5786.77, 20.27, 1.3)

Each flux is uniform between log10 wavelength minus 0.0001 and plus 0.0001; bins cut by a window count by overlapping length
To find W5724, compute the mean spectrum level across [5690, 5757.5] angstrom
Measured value 19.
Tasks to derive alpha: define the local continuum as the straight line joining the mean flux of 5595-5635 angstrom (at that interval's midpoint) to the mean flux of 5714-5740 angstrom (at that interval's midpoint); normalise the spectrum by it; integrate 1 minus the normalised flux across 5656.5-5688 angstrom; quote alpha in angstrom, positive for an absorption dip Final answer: 0.70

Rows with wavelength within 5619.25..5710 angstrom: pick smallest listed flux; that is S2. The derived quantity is 15.7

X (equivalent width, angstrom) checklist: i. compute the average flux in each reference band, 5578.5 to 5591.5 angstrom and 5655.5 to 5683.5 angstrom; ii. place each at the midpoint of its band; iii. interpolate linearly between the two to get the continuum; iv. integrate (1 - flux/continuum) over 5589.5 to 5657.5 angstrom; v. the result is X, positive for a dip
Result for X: -2.9 angstrom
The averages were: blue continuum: 16.6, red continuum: 18.4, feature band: 18.2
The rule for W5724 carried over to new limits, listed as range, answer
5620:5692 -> 18.6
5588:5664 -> 18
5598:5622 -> 18.5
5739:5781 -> 19.1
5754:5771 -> 18.5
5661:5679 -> 18.4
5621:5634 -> 18.5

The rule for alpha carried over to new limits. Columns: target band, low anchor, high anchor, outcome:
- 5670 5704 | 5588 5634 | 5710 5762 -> -0.6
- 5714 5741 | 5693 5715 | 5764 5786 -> -1.1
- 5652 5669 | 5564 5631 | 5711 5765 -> 0.6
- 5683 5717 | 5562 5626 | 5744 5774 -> -0.3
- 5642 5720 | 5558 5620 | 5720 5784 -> -0.5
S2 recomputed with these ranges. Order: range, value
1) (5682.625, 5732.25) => 16.41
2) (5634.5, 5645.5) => 16.14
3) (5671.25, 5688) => 17.36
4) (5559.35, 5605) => 14.19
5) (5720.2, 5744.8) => 17.49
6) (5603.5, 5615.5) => 19.26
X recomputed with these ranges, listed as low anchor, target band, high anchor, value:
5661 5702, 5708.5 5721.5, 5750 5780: 0.1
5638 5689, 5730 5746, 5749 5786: 0.1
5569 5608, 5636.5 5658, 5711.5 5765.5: -0.3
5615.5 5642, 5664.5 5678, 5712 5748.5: -0.3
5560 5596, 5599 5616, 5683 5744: -1.3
